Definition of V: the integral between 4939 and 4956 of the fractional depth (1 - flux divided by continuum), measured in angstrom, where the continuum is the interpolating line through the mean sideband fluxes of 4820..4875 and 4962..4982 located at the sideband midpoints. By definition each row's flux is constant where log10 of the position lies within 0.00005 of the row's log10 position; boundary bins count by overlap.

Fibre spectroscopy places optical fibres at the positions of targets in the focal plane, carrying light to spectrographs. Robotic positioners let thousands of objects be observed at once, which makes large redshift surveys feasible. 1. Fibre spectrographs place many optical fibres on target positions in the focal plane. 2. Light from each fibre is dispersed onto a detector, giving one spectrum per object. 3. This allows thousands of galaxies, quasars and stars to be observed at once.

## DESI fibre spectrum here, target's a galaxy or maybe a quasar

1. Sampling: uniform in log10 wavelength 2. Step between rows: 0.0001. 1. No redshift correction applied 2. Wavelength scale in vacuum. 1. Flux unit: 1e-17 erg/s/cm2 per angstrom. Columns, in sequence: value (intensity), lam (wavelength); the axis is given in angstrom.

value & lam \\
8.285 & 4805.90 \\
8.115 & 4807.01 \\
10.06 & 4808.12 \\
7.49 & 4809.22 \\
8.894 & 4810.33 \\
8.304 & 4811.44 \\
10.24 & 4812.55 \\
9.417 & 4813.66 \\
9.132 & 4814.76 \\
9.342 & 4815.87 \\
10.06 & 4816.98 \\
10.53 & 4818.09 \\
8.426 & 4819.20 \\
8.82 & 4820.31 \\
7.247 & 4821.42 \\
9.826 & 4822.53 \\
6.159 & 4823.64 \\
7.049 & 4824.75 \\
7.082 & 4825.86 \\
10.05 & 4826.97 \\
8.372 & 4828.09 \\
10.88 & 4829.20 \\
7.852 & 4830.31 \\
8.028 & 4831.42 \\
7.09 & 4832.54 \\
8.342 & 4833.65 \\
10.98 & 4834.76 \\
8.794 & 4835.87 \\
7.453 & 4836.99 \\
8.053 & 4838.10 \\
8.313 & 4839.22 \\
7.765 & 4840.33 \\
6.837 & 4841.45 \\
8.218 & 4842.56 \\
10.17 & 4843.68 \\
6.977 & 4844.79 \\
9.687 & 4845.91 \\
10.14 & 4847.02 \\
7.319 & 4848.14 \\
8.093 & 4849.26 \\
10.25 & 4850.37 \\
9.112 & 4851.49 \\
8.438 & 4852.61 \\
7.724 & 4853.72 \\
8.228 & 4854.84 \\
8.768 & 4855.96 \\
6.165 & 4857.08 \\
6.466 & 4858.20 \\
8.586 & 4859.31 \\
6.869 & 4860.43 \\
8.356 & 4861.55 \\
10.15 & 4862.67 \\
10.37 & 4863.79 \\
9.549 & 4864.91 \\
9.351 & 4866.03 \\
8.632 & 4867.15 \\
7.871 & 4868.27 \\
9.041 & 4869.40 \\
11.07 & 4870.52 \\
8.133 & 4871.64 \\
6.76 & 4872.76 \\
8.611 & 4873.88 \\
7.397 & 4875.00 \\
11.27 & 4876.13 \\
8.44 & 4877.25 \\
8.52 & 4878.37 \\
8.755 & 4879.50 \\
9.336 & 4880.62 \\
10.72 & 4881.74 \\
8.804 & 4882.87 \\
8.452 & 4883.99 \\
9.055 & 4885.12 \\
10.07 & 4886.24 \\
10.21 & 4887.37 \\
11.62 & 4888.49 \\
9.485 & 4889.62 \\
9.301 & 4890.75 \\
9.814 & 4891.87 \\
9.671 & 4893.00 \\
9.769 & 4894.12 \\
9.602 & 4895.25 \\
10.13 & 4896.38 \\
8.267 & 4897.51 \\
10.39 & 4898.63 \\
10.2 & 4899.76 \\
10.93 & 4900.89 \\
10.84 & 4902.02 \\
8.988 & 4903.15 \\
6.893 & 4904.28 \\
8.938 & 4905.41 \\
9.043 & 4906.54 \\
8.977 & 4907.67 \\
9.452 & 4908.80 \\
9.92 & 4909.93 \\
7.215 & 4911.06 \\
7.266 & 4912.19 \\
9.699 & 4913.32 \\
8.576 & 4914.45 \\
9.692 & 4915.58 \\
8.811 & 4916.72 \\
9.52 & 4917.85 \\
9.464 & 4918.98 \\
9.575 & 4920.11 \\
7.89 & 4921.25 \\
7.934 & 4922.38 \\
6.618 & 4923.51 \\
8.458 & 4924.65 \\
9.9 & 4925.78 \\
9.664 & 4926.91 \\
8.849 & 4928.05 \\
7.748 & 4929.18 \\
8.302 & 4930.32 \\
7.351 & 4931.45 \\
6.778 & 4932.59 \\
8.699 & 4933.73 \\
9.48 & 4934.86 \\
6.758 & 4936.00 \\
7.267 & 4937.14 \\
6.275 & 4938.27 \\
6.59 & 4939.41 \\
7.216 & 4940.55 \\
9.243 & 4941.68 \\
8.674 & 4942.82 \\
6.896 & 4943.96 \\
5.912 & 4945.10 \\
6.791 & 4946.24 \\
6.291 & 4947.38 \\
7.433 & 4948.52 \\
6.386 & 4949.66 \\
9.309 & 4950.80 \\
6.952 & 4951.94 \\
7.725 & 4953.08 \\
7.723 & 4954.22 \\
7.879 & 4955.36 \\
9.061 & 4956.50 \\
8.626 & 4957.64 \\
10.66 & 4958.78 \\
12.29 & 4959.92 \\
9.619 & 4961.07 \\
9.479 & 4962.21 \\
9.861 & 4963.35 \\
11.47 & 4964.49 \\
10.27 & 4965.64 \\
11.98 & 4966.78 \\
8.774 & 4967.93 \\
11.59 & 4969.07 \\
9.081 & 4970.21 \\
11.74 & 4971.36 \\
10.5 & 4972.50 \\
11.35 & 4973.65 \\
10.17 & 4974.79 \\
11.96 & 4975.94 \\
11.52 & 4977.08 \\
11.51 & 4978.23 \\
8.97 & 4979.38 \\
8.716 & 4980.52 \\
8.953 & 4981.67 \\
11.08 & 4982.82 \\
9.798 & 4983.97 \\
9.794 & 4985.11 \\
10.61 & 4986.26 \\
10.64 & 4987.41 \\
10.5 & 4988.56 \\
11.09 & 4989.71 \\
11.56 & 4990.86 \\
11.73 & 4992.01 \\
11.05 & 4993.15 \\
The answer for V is 4.5 angstrom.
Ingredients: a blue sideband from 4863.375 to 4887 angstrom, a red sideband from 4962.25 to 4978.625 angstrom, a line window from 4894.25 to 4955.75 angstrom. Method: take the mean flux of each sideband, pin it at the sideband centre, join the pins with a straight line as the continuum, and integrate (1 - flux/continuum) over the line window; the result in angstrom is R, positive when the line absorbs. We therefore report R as 9.64 angstrom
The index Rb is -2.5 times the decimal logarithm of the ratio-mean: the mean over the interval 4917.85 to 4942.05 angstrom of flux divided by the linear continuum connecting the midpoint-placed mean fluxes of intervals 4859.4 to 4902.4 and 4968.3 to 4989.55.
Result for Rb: 0.22 mag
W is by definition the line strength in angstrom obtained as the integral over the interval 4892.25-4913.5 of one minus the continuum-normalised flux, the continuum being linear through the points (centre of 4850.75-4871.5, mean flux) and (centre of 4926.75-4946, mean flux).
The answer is -3.1 angstrom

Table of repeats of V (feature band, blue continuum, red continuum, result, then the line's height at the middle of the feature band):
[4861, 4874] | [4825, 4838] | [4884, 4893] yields 0.49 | 9.36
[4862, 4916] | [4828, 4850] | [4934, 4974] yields -4.17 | 8.61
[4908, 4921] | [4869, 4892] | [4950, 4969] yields 0.53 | 9.37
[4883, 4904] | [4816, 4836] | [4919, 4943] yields -3.74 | 8.29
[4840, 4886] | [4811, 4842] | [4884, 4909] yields 2.29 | 9.11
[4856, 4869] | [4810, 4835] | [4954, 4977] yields 1.08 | 9.18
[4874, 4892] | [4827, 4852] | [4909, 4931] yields -1.60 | 8.66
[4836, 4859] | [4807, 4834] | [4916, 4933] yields 1.09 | 8.63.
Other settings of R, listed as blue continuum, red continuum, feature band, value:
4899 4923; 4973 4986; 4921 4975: 6.19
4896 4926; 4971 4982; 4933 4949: 3.82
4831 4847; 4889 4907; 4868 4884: 0.34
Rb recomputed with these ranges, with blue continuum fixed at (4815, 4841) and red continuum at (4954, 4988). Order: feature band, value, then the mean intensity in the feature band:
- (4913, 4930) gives 0.10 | 8.81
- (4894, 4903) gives -0.07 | 9.97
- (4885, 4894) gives -0.08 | 9.95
